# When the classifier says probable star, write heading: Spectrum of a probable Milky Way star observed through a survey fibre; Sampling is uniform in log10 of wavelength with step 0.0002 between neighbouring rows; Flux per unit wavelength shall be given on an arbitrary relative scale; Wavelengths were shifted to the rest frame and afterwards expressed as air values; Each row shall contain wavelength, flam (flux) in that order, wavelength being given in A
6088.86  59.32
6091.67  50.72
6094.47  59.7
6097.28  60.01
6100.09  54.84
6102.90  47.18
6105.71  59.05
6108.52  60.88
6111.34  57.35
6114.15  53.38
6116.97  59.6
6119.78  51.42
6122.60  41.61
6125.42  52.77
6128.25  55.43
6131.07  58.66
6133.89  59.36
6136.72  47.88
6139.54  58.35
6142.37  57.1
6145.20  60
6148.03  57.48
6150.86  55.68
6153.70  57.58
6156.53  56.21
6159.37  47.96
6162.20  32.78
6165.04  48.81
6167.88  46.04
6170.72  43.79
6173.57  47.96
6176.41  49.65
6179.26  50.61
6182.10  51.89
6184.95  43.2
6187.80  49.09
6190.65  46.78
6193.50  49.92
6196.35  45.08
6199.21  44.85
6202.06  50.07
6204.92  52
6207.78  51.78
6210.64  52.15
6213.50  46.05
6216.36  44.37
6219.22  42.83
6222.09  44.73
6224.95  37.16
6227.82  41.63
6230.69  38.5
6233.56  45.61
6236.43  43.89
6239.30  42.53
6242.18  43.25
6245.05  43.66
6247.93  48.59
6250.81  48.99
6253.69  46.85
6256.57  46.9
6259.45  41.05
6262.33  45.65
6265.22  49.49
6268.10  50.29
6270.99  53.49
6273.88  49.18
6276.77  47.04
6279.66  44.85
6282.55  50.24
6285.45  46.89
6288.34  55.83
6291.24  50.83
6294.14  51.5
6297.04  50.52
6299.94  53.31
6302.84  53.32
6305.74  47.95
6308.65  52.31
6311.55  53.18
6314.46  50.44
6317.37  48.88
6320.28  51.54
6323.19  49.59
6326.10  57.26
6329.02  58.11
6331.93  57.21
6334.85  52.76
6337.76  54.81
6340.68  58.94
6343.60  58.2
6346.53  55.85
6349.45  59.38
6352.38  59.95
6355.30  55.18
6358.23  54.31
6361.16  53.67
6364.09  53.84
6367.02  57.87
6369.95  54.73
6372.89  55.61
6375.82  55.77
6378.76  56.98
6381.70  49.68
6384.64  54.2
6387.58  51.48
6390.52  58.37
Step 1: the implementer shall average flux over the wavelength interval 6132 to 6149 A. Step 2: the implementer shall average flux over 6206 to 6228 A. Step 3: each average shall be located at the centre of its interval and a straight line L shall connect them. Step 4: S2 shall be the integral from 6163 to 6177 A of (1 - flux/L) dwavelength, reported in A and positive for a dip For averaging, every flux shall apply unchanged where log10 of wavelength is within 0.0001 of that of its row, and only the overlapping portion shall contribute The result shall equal 1.6 A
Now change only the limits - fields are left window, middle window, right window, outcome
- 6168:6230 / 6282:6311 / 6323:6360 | 1.1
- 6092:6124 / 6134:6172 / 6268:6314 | 1.5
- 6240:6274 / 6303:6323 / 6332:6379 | 0.5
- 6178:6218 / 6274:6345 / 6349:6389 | 0.7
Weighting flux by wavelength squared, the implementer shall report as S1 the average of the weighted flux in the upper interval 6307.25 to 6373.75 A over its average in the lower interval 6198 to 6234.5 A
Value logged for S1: 1.26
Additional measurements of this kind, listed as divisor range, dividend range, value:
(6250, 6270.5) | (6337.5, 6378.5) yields 1.23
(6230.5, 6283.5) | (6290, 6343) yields 1.16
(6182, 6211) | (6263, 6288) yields 1.04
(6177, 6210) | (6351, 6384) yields 1.20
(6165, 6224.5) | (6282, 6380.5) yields 1.19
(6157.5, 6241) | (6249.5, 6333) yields 1.13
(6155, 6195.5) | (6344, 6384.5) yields 1.24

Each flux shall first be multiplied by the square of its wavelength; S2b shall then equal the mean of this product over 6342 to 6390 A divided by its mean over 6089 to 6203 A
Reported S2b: 1.1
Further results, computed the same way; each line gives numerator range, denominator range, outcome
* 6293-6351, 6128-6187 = 1.10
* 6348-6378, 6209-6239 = 1.34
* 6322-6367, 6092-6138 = 1.10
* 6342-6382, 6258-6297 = 1.17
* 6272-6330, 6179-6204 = 1.10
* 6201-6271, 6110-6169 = 0.89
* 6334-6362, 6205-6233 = 1.31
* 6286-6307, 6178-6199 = 1.12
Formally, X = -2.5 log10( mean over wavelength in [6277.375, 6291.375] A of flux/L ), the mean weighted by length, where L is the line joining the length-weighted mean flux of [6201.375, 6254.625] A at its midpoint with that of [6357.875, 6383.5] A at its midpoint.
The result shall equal -0.01 mag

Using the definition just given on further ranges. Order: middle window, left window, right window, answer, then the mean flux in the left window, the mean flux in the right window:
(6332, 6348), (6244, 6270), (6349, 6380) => -0.04 mag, 47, 56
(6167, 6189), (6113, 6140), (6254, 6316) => 0.10 mag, 53.7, 49.7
